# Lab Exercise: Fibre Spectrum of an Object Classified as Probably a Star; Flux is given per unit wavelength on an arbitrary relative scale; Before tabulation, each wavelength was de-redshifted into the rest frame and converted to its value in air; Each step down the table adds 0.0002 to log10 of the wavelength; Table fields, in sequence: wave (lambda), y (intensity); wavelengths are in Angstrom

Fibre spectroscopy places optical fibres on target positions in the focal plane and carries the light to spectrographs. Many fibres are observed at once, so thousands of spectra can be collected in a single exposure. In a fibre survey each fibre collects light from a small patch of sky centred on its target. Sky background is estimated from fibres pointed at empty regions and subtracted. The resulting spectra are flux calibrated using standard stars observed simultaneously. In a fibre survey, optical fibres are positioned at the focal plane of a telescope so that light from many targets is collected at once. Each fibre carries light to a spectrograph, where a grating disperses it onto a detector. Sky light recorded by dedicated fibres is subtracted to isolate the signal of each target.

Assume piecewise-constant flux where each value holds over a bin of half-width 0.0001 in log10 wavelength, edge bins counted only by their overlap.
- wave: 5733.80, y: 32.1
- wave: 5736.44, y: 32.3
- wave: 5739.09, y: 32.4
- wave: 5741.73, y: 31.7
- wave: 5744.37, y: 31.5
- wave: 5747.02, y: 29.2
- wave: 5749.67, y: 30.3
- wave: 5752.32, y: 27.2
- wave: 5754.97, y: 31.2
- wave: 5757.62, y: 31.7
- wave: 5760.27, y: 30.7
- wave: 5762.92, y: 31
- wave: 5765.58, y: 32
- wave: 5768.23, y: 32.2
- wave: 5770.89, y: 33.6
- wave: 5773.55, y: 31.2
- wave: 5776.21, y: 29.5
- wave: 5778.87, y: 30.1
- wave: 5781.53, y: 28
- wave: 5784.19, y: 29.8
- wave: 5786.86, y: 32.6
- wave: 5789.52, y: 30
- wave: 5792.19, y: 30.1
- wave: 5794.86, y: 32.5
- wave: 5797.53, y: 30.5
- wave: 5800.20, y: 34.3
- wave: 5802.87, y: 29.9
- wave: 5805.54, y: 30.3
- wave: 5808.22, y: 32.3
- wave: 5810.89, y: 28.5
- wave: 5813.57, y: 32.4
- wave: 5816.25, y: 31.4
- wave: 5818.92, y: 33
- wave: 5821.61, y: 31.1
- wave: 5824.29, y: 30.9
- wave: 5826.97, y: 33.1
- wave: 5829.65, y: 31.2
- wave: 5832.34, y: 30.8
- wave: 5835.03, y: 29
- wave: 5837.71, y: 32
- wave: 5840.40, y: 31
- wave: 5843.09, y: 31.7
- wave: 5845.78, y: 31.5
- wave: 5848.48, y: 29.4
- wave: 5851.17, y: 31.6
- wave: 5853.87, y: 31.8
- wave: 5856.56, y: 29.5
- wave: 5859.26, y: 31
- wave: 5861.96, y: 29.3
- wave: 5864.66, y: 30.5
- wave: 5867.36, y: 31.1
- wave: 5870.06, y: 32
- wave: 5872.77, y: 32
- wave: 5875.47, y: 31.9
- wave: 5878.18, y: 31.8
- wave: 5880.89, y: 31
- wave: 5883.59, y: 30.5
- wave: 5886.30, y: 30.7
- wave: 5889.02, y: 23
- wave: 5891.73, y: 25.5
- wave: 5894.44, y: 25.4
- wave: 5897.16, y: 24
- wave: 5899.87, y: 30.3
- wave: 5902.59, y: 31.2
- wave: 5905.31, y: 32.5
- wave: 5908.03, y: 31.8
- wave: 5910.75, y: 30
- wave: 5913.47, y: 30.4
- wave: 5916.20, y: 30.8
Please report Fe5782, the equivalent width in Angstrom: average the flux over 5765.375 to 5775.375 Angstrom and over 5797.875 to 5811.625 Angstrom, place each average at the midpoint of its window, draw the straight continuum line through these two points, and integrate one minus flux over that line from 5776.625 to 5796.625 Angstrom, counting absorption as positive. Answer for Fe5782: 0.8 Angstrom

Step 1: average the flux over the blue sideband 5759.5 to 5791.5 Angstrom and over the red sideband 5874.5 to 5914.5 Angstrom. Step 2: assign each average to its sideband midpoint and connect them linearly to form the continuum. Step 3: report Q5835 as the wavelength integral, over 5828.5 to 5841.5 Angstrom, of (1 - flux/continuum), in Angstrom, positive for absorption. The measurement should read -0.3 Angstrom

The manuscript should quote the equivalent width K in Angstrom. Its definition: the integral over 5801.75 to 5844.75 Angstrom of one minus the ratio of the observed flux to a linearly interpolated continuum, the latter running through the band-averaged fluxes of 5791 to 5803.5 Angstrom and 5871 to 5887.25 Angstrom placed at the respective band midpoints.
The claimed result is 0.4 Angstrom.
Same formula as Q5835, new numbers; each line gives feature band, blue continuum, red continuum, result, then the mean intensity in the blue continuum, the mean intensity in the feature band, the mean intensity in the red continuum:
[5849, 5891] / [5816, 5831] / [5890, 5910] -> -0.8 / 31.8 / 30.4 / 28.6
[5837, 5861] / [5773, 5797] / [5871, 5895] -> -1.1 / 30.4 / 31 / 29.3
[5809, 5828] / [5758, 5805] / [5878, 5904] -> -0.9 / 31.1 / 31.5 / 28.2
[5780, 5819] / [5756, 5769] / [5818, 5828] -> 1.0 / 31.5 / 31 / 31.9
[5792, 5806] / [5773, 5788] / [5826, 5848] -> -0.4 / 30.1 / 31.4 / 31.2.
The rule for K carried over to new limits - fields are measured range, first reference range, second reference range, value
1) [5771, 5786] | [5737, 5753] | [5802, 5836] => 0.3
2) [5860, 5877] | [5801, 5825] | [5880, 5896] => -1.6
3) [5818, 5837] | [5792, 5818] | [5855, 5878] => -0.1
